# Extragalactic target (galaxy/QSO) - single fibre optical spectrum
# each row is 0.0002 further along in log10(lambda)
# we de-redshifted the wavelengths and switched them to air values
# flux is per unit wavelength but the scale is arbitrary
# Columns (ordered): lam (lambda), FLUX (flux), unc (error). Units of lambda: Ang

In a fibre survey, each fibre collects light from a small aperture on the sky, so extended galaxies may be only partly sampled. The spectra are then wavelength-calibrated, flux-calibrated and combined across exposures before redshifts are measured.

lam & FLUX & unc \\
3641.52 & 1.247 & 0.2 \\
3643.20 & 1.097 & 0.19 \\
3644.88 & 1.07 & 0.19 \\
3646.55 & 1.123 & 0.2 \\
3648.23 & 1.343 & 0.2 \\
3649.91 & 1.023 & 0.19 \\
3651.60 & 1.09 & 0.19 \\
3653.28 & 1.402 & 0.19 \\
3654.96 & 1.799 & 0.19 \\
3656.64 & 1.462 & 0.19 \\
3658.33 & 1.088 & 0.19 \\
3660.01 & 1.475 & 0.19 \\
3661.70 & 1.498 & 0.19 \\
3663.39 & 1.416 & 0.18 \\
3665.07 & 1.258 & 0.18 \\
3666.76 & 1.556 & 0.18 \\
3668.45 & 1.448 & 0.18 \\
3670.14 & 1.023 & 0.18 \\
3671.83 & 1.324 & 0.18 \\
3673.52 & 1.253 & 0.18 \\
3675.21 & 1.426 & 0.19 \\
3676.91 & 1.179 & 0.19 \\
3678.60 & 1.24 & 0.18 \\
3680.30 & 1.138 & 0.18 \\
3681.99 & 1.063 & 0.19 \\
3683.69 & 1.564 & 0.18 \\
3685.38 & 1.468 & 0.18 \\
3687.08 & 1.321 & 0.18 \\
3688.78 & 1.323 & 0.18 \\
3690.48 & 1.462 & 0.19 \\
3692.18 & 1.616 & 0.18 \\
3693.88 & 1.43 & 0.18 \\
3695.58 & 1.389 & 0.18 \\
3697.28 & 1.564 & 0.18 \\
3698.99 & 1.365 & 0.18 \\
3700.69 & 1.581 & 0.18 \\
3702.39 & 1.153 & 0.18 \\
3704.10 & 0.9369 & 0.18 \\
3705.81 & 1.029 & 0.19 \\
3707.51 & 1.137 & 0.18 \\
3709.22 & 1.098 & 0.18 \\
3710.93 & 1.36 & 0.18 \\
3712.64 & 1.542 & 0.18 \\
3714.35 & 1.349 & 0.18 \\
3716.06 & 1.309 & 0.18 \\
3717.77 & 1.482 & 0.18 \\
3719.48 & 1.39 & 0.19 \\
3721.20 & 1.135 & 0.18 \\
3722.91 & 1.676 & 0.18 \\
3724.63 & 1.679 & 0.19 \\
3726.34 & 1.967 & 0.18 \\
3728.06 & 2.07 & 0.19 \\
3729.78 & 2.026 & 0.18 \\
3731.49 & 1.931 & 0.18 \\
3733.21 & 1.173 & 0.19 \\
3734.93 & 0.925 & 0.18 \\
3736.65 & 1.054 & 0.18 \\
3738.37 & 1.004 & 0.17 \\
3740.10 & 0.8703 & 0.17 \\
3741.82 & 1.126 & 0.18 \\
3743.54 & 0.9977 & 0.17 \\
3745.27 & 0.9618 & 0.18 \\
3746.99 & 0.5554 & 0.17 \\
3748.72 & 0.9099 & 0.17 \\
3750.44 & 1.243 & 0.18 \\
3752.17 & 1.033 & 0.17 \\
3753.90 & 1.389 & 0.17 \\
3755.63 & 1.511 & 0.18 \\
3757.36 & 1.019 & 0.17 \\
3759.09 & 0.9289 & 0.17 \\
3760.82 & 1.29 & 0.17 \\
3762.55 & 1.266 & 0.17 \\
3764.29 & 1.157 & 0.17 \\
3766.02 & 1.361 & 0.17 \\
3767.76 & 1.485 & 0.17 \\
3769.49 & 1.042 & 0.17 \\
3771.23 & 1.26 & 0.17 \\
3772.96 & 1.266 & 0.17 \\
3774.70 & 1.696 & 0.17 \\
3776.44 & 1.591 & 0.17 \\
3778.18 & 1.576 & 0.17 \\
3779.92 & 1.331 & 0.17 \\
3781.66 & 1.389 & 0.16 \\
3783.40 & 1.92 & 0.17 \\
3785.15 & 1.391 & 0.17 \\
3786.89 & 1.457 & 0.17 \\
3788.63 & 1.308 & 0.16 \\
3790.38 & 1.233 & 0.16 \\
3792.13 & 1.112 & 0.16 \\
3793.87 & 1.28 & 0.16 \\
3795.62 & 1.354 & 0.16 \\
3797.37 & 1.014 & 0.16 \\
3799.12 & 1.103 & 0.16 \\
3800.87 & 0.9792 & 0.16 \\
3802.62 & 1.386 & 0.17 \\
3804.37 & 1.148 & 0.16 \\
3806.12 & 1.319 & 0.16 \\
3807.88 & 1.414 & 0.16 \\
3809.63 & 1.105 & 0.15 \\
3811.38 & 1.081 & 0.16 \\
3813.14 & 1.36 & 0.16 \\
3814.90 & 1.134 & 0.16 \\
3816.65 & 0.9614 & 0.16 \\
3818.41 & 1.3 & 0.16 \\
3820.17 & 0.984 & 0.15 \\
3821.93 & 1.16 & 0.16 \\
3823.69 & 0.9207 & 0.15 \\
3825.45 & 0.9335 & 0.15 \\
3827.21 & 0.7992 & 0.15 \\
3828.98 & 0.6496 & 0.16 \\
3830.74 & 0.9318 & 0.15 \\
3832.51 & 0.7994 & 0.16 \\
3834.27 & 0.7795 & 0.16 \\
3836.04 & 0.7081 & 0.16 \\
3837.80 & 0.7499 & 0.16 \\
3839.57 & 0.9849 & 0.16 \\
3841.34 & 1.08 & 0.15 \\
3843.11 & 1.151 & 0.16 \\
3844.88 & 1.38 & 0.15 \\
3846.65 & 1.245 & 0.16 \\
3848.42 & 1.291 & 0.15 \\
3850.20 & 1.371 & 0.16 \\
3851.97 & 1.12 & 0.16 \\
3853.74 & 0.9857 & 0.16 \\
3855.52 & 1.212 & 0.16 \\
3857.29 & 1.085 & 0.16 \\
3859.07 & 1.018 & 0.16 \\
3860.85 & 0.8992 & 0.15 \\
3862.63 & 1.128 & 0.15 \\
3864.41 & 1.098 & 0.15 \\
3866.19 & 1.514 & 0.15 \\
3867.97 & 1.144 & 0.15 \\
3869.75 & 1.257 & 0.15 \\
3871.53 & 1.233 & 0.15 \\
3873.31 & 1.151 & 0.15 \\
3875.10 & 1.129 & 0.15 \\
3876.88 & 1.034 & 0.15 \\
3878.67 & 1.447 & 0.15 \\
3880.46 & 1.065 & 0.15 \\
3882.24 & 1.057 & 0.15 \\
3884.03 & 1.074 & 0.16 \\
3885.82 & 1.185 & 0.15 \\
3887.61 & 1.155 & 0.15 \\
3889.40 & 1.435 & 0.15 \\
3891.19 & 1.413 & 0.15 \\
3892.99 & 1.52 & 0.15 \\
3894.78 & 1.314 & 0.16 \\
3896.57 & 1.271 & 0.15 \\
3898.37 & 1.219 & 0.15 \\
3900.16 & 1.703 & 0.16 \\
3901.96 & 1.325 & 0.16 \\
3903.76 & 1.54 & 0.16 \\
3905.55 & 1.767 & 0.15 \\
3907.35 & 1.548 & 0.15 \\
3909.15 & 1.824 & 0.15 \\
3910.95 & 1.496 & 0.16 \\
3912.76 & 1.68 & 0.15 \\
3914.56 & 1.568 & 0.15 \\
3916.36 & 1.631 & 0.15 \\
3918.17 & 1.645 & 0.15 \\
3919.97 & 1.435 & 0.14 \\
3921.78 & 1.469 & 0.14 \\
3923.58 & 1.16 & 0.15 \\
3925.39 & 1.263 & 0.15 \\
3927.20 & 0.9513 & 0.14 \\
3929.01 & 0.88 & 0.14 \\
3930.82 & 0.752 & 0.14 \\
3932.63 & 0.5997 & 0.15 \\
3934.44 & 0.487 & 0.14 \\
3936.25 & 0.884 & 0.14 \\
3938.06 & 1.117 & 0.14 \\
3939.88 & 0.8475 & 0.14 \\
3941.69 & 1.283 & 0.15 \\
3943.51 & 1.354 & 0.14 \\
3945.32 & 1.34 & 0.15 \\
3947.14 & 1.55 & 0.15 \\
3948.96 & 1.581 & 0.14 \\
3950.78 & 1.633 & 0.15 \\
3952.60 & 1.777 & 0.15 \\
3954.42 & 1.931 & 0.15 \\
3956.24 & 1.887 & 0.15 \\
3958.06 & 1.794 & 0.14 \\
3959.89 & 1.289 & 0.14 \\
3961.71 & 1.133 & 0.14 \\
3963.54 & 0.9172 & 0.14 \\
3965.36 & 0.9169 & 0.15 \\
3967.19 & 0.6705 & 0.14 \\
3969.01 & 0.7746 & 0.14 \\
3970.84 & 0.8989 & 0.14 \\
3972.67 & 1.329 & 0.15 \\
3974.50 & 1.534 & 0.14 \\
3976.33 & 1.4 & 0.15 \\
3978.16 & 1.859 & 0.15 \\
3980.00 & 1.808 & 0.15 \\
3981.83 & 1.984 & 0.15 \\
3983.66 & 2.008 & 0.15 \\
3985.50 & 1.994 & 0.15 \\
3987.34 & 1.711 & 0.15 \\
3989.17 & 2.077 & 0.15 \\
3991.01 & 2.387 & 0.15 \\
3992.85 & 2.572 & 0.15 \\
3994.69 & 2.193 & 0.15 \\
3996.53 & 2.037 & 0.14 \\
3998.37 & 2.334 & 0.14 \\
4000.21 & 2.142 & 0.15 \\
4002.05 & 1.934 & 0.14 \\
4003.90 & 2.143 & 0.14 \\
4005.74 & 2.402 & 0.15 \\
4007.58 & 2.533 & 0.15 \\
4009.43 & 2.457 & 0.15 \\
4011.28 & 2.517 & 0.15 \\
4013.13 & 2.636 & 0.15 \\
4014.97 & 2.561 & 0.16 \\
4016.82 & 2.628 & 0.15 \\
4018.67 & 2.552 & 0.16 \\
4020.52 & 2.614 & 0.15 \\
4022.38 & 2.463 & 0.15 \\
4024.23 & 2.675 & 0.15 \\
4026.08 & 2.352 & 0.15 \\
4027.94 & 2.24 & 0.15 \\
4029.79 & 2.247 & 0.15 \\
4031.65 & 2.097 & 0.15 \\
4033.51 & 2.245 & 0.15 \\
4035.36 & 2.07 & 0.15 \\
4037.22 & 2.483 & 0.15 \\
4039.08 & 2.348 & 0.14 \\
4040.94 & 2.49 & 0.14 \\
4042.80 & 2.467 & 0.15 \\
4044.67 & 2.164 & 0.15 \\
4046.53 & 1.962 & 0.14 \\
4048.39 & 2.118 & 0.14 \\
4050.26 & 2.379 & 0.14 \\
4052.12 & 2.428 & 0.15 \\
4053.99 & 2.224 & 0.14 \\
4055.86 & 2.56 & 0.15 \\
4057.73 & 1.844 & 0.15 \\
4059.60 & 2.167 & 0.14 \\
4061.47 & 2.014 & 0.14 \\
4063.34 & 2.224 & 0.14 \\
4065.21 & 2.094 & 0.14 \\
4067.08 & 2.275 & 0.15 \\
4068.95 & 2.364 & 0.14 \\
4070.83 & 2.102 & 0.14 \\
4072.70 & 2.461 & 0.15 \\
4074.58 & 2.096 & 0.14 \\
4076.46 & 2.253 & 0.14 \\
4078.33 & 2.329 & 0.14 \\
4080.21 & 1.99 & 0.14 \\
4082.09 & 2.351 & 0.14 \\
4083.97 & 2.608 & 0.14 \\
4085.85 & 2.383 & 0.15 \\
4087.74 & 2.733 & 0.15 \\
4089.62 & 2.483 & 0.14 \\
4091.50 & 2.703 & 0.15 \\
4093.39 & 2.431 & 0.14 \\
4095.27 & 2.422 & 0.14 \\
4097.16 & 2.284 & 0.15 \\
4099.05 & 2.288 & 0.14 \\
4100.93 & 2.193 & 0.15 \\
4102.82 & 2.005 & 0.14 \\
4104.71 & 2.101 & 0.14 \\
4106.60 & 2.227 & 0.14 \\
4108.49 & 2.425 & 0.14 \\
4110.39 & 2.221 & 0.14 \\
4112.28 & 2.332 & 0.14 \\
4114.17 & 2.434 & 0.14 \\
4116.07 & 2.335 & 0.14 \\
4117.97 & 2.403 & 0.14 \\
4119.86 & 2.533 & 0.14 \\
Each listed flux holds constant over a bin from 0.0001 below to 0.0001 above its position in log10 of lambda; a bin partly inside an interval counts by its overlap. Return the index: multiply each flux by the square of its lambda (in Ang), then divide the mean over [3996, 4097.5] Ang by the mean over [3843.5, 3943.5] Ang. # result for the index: 2.03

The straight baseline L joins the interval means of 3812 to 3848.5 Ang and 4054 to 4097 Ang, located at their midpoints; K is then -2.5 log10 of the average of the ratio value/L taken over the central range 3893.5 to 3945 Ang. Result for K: 0.14 mag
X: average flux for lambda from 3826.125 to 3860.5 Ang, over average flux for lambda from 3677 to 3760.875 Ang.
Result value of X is 0.78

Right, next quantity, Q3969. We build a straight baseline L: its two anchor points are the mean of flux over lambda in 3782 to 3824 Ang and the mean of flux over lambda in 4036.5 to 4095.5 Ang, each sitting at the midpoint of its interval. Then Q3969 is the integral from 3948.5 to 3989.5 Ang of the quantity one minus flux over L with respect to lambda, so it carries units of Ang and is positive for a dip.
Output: 8.7 Ang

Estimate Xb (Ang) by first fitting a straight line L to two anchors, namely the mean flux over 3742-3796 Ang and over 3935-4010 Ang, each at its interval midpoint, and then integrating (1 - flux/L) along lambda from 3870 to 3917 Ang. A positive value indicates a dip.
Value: 4.27 Ang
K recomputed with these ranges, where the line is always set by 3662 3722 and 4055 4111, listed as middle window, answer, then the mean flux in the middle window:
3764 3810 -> 0.17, 1.33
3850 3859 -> 0.46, 1.13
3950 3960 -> 0.13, 1.75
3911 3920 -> 0.17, 1.6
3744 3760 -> 0.36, 1.06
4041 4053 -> -0.03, 2.27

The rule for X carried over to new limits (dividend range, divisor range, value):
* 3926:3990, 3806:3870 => 1.24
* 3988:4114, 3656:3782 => 1.76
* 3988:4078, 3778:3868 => 2.01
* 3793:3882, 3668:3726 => 0.83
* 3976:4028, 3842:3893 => 1.89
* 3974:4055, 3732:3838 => 1.94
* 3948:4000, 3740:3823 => 1.36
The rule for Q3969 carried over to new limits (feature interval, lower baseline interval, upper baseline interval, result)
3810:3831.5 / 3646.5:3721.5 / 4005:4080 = 8.64 Ang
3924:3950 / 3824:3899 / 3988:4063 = 9.44 Ang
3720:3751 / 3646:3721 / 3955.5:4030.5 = 2.94 Ang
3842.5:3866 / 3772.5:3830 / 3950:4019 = 4.18 Ang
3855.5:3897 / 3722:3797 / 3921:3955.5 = 1.47 Ang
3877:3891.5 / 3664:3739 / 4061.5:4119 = 4.83 Ang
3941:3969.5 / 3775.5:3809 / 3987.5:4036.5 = 9.63 Ang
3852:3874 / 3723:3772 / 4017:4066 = 6.95 Ang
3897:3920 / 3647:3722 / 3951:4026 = 2.76 Ang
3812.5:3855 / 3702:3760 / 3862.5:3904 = 7.82 Ang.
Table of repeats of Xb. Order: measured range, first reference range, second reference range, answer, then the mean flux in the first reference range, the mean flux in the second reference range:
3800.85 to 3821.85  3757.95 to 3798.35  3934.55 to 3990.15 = 2.5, 1.33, 1.43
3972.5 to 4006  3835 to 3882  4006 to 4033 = 3.3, 1.13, 2.46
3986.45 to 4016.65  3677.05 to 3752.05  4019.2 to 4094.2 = -2.0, 1.31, 2.31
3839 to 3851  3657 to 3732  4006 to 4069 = 3.9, 1.4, 2.34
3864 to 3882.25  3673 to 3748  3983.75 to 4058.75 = 6.3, 1.32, 2.3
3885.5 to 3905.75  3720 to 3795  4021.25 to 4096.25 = 4.3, 1.32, 2.31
